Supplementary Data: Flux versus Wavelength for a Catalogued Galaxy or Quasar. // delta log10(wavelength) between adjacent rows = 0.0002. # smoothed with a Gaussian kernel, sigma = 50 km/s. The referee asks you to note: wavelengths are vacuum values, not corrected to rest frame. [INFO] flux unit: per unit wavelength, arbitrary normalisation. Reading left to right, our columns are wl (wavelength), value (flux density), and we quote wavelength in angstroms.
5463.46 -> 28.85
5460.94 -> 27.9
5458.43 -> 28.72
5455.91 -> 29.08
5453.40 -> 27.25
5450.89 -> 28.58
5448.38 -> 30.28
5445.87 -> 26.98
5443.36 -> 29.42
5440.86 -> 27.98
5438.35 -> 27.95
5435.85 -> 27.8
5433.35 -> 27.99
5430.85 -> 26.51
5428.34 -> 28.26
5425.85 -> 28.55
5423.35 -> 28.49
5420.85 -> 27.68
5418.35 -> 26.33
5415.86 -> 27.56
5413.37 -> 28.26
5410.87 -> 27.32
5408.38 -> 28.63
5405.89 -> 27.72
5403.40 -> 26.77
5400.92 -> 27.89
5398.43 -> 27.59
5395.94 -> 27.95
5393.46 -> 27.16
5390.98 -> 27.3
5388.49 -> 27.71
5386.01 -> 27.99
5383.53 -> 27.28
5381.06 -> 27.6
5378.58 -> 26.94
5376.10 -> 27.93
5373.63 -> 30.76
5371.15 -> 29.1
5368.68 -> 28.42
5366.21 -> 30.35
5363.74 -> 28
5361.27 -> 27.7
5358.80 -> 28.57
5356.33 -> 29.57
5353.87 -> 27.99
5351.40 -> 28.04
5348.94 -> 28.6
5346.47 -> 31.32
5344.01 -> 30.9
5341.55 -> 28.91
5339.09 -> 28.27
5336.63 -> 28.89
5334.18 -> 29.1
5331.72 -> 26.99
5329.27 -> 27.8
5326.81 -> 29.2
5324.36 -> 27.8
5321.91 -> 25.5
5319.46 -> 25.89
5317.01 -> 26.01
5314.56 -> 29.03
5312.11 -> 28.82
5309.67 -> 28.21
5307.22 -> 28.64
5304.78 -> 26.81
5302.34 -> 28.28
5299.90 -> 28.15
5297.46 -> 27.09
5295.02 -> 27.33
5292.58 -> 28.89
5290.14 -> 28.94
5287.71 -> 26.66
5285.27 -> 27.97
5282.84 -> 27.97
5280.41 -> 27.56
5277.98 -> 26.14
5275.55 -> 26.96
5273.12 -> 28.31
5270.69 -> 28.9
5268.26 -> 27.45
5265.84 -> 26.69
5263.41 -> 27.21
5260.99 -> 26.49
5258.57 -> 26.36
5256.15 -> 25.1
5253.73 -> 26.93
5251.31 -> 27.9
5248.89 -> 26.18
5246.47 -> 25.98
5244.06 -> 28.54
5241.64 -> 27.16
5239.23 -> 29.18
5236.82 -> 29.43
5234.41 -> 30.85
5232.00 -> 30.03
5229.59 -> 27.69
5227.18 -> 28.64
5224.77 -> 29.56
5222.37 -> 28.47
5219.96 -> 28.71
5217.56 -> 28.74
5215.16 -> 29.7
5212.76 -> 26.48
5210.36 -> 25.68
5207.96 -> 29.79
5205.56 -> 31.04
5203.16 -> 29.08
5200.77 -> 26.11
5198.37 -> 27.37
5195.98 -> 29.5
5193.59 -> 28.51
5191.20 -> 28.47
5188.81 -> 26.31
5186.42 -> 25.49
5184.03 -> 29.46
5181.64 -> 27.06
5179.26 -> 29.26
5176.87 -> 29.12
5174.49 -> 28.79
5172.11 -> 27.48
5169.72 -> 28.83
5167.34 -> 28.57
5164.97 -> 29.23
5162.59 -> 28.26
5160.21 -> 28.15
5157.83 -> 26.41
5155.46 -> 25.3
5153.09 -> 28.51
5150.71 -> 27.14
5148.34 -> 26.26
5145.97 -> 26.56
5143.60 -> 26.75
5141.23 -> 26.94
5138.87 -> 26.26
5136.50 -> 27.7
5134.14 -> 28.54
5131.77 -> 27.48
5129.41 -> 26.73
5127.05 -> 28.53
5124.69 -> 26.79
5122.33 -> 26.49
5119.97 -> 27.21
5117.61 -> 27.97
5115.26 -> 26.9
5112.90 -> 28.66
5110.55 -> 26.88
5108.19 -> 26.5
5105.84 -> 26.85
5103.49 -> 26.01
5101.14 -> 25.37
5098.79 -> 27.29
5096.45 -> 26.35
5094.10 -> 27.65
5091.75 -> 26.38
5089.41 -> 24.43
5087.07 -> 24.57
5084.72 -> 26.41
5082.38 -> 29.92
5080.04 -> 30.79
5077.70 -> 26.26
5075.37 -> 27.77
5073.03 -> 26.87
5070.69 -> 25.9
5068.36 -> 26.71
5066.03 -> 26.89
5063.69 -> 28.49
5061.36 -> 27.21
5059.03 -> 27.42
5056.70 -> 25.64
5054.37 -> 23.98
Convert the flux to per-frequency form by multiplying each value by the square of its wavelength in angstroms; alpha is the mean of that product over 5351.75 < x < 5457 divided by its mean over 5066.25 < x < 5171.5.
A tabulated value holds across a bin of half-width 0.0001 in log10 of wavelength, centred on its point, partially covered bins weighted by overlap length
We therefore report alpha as 1.15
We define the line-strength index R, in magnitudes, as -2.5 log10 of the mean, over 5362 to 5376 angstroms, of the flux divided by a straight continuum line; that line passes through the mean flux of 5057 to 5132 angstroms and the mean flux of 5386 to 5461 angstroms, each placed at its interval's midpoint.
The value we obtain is -0.05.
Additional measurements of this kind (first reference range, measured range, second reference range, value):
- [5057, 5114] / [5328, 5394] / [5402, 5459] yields -0.03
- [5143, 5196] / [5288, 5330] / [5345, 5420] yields 0.01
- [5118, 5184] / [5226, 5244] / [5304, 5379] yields -0.04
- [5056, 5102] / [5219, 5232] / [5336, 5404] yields -0.04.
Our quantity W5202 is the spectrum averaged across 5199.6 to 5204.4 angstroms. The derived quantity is 27.6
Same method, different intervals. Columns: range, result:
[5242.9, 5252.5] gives 27.1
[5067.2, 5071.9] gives 26.3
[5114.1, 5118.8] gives 27.5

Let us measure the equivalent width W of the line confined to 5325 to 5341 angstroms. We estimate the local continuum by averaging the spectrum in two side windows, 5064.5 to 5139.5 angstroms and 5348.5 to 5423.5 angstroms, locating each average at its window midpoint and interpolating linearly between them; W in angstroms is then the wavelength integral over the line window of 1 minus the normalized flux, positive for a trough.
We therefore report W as -0.3 angstroms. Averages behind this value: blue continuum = 27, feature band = 28.4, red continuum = 28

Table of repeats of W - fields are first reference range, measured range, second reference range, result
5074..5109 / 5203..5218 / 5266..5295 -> -0.7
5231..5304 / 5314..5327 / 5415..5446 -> 0.3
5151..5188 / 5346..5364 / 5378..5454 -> -0.5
